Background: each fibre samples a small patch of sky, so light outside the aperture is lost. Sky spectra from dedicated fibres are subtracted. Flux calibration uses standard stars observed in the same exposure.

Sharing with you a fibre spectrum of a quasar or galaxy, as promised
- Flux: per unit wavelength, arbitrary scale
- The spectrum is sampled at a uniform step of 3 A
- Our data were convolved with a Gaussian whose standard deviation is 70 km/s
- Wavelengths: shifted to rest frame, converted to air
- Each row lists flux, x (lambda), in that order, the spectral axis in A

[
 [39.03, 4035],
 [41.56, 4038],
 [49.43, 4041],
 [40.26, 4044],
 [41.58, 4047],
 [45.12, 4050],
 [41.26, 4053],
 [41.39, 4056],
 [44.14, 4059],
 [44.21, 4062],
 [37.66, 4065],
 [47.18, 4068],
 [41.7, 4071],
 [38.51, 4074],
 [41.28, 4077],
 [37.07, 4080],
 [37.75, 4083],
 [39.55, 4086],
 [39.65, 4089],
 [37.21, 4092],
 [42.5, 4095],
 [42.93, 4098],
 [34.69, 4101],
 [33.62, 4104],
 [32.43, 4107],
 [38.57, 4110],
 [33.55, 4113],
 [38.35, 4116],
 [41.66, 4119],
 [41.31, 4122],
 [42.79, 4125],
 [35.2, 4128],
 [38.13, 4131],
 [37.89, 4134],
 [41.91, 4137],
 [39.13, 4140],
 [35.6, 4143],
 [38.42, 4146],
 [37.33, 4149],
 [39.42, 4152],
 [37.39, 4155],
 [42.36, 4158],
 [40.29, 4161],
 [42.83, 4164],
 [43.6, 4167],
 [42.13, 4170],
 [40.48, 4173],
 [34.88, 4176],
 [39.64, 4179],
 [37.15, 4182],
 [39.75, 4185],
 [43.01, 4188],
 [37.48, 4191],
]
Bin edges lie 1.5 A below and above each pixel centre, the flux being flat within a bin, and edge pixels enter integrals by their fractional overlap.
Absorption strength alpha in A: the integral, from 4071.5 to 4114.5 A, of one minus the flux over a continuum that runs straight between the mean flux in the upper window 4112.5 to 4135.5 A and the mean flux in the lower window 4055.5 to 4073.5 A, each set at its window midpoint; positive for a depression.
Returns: 3.0 A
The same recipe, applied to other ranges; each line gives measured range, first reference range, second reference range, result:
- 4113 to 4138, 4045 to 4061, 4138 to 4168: 0.74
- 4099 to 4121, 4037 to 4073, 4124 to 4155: 1.98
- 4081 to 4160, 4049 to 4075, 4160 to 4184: 5.23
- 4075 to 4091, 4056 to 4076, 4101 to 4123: 0.47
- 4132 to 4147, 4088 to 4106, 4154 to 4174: 0.62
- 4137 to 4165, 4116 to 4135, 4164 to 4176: 0.84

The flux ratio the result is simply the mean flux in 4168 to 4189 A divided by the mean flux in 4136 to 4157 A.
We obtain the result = 1.03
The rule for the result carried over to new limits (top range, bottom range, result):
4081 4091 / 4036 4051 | 0.89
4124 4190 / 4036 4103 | 0.96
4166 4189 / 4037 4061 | 0.93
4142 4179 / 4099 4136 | 1.06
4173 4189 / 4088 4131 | 1.02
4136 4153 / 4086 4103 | 0.98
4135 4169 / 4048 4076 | 0.94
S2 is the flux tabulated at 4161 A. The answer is 40.29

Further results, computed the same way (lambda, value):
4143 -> 35.6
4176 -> 34.88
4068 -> 47.18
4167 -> 43.6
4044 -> 40.26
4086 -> 39.55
